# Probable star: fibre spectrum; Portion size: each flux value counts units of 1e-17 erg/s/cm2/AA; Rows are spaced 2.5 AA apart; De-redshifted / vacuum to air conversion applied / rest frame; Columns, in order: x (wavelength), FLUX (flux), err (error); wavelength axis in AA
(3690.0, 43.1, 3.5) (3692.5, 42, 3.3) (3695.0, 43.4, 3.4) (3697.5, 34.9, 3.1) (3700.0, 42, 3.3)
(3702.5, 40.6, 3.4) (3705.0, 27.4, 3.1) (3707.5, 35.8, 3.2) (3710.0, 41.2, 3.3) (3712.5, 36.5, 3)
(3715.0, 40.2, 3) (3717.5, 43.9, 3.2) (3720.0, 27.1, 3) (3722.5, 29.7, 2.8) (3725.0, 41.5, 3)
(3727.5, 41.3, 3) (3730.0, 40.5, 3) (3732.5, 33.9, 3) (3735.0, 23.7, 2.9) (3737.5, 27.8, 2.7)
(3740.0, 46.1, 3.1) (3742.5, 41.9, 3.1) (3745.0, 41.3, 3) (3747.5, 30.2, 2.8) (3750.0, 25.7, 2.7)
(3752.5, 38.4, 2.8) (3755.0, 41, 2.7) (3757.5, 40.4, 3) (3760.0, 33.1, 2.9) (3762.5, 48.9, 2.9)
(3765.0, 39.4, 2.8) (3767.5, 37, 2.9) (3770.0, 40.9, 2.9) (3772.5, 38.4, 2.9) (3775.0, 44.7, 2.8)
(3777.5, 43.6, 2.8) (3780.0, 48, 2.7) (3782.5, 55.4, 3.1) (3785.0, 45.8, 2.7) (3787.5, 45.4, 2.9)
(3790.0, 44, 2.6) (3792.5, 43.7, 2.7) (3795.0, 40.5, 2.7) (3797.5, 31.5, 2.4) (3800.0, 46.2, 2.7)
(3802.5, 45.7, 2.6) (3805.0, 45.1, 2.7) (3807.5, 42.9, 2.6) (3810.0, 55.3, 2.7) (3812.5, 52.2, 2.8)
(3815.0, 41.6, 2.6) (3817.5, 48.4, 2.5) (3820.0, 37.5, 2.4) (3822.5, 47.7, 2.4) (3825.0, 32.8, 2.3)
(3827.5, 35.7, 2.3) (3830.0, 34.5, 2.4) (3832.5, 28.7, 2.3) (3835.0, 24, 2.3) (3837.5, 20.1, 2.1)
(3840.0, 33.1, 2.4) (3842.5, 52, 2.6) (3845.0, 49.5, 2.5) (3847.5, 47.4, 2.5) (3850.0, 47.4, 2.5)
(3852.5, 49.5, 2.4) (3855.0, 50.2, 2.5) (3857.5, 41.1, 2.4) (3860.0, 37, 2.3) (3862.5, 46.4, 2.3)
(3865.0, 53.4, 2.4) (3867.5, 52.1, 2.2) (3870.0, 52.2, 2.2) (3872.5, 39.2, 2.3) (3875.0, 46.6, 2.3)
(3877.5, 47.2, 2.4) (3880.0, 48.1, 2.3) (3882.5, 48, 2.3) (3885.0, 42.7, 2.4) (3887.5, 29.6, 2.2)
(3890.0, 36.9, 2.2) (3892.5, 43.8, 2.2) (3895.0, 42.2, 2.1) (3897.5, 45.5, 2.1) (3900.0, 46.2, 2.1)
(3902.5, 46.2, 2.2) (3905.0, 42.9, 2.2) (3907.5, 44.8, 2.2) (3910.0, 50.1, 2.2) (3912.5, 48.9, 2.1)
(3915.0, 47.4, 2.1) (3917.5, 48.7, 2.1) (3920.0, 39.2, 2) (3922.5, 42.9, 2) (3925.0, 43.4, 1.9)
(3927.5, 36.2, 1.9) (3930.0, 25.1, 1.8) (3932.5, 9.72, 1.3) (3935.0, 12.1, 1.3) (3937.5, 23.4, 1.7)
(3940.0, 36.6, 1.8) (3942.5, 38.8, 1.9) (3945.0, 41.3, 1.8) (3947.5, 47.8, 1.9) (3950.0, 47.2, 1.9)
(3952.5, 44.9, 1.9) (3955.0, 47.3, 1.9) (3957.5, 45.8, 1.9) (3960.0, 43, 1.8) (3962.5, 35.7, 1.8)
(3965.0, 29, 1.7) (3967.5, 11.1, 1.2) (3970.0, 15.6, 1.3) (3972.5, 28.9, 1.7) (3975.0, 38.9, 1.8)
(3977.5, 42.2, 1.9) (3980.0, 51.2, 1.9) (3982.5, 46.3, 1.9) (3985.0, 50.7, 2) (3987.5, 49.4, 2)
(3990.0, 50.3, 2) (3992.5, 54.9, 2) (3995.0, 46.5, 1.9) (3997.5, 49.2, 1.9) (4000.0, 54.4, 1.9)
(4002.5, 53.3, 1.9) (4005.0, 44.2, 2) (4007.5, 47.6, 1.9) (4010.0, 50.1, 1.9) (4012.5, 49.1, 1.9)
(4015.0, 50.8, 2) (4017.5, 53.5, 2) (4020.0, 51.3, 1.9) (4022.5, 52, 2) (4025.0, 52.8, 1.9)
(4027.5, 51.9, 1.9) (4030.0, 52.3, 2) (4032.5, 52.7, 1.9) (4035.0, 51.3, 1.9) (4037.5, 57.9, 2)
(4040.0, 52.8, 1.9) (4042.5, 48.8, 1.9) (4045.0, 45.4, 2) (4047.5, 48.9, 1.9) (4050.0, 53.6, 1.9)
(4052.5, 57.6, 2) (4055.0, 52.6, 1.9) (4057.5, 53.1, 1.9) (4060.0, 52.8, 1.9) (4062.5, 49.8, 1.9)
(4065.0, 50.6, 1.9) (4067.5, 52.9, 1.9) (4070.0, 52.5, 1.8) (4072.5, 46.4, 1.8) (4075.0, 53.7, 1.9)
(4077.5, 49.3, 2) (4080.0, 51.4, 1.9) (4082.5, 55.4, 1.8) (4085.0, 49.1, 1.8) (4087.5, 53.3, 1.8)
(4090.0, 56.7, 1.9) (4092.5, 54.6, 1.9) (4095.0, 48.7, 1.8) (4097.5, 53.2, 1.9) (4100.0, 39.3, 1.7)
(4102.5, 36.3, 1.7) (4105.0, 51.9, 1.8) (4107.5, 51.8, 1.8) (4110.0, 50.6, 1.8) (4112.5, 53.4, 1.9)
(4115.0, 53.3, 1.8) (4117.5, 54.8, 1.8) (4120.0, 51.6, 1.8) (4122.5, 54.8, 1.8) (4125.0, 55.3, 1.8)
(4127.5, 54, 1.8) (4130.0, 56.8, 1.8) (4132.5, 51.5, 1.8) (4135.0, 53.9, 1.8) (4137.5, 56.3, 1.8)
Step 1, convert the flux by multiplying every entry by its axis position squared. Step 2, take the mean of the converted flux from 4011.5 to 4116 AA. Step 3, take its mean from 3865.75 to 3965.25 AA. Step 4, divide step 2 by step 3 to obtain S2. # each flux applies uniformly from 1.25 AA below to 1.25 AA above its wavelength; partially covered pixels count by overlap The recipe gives 1.34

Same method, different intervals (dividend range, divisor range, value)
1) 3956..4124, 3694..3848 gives 1.41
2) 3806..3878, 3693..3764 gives 1.23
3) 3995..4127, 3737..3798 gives 1.46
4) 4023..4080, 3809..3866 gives 1.38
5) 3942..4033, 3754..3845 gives 1.21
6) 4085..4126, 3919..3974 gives 1.63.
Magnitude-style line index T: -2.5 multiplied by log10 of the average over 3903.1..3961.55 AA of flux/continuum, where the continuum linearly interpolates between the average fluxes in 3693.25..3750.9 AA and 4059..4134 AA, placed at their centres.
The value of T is 0.14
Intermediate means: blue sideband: 36.5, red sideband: 51.5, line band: 39.5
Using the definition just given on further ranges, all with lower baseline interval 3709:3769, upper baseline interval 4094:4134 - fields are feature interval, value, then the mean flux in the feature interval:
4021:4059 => -0.08 mag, 52.2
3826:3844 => 0.23 mag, 32.8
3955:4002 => 0.11 mag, 41.6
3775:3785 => -0.24 mag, 48.1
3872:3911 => -0.02 mag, 43.8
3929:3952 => 0.37 mag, 31.8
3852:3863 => -0.07 mag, 44.4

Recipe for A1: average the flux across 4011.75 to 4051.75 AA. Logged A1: 51.7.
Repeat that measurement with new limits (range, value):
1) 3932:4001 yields 39.3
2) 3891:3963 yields 40.3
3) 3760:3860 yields 42.3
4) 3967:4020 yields 45.3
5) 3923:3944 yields 28.8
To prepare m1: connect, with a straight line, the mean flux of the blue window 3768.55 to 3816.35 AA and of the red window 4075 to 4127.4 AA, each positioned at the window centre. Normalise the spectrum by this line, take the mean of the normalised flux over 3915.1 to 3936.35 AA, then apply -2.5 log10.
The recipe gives 0.398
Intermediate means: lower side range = 44.8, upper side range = 51.4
